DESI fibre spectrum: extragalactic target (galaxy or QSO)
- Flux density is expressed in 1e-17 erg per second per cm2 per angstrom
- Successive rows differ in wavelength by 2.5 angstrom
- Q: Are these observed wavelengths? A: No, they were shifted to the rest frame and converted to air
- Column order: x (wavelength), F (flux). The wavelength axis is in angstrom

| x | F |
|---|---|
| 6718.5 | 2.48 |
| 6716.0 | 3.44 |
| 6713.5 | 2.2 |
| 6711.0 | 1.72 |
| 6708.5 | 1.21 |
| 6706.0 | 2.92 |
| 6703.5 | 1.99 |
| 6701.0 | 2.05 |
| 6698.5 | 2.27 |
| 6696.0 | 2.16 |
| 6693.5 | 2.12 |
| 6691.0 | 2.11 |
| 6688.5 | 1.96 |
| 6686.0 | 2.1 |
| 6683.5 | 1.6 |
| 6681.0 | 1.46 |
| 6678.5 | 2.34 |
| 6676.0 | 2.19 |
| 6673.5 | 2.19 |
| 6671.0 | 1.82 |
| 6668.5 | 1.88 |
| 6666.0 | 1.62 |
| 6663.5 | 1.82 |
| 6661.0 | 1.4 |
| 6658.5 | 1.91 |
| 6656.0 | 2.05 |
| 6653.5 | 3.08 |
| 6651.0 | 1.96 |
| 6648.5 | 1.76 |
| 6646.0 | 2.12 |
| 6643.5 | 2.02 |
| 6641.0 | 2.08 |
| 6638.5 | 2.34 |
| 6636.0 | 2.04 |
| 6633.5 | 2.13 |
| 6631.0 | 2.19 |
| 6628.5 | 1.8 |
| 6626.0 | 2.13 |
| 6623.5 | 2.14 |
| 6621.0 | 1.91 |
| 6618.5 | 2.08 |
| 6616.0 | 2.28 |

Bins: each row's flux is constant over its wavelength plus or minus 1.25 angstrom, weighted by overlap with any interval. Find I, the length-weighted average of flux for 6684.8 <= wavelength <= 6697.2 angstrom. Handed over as 2.09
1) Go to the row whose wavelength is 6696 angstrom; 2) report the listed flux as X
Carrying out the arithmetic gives 2.16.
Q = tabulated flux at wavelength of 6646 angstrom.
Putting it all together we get 2.12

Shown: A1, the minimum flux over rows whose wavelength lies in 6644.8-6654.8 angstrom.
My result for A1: 1.76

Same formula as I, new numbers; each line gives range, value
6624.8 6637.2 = 2.06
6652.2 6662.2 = 2.11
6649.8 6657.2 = 2.37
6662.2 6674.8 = 1.87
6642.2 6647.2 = 2.07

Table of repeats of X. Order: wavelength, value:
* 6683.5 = 1.6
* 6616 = 2.28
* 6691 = 2.11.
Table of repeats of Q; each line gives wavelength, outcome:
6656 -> 2.05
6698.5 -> 2.27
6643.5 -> 2.02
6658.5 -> 1.91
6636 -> 2.04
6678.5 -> 2.34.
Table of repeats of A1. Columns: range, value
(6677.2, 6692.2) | 1.46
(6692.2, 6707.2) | 1.99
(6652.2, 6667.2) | 1.4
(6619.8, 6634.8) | 1.8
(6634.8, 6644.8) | 2.02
